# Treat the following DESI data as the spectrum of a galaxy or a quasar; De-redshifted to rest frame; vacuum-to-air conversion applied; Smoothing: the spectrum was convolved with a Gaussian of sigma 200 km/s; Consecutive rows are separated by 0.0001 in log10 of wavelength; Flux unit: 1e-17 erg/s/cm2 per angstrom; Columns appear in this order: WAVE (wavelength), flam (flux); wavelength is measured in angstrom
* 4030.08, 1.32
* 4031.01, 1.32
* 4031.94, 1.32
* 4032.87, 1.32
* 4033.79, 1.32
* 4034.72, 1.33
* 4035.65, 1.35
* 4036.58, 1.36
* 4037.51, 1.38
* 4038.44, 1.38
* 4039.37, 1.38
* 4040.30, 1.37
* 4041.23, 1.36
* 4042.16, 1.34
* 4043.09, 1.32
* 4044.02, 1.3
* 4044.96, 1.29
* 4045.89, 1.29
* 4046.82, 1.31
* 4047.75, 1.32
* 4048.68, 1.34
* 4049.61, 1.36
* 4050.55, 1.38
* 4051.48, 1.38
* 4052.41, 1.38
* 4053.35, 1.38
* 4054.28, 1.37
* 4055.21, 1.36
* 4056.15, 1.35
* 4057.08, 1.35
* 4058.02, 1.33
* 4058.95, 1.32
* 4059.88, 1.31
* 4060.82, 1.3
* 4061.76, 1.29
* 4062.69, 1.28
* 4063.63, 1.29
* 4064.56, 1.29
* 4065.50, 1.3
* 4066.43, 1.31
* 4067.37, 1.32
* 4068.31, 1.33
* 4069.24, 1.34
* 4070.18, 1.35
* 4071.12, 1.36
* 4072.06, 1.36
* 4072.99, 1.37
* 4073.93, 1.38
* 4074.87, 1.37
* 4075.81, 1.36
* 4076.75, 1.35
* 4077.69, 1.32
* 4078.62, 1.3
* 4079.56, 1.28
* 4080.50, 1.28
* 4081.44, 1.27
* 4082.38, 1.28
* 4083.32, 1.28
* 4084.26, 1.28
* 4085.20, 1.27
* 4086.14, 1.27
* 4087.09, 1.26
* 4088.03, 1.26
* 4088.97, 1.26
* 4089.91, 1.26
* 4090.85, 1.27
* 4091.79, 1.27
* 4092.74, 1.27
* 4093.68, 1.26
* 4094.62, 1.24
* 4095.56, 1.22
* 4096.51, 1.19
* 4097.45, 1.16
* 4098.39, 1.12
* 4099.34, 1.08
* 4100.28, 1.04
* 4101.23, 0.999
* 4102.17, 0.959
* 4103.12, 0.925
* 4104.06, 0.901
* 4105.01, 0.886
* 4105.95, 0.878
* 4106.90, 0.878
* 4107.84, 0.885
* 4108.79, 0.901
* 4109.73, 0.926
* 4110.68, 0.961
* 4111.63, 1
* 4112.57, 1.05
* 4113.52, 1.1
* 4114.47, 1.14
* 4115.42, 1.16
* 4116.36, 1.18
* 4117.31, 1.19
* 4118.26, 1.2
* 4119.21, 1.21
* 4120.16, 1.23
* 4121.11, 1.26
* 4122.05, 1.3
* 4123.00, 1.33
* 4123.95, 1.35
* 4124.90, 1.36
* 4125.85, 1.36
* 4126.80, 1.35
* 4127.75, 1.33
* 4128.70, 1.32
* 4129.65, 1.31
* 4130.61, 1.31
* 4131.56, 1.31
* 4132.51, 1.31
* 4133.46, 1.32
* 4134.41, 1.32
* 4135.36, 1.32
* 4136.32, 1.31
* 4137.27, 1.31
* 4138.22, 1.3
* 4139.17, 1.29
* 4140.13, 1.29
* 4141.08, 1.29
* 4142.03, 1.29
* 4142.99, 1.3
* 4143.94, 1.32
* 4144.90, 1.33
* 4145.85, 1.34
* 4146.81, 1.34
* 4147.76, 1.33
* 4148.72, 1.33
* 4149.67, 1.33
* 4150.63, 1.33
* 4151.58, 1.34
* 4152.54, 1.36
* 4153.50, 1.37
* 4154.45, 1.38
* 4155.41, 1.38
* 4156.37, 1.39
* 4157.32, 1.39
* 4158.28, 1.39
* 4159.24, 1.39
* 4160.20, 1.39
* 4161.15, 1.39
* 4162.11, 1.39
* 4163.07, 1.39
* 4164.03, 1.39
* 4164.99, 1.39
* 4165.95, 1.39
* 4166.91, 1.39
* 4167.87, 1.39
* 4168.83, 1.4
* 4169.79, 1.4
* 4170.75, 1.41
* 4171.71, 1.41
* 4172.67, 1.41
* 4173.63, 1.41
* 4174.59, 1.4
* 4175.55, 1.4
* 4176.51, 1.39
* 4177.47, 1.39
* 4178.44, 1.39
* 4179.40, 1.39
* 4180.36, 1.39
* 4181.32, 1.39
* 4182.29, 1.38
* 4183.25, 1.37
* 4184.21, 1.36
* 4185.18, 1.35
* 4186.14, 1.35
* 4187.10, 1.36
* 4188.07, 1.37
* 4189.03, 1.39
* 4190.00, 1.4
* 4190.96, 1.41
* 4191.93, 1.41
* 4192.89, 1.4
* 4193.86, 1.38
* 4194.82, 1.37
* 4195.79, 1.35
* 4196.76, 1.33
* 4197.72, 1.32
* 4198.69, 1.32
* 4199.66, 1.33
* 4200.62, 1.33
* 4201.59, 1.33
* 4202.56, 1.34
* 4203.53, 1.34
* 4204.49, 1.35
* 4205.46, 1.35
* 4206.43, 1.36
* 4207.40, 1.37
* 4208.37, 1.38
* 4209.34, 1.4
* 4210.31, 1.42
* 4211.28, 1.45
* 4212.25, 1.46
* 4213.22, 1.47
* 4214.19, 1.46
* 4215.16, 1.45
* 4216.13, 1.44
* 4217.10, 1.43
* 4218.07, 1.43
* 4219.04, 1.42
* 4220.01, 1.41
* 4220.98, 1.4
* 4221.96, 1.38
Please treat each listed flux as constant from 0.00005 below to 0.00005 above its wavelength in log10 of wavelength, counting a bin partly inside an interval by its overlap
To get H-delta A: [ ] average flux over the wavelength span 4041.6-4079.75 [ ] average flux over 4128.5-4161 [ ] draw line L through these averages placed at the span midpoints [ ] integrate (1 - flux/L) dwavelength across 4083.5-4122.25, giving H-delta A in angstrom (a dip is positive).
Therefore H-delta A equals 6.1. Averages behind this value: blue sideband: 1.33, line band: 1.12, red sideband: 1.33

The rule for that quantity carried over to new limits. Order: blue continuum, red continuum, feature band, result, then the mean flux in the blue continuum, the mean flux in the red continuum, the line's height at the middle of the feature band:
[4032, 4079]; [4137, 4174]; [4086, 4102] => 1.80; 1.34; 1.36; 1.35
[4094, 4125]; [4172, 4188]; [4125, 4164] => -3.22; 1.1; 1.38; 1.24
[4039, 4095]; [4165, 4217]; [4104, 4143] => 4.36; 1.32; 1.39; 1.35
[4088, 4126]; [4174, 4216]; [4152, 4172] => -1.60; 1.13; 1.38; 1.29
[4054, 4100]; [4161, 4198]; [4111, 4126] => 1.36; 1.29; 1.38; 1.33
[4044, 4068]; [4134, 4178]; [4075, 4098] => 1.16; 1.33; 1.36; 1.34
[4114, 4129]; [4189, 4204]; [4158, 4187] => -1.32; 1.27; 1.36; 1.33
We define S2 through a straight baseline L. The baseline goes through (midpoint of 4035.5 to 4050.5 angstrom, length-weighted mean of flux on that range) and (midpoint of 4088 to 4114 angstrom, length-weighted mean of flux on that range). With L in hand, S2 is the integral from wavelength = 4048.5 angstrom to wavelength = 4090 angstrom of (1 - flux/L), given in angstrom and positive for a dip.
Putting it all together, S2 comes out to -3.5 angstrom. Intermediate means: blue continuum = 1.34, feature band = 1.32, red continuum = 1.07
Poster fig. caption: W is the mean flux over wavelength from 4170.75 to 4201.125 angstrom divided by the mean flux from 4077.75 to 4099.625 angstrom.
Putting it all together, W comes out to 1.1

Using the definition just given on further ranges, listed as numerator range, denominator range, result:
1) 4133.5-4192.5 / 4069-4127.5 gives 1.14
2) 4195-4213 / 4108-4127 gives 1.16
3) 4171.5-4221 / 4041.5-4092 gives 1.05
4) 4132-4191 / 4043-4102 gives 1.06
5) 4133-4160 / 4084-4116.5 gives 1.21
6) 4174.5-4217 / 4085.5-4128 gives 1.20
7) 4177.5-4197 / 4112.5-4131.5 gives 1.10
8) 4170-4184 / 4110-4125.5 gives 1.18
